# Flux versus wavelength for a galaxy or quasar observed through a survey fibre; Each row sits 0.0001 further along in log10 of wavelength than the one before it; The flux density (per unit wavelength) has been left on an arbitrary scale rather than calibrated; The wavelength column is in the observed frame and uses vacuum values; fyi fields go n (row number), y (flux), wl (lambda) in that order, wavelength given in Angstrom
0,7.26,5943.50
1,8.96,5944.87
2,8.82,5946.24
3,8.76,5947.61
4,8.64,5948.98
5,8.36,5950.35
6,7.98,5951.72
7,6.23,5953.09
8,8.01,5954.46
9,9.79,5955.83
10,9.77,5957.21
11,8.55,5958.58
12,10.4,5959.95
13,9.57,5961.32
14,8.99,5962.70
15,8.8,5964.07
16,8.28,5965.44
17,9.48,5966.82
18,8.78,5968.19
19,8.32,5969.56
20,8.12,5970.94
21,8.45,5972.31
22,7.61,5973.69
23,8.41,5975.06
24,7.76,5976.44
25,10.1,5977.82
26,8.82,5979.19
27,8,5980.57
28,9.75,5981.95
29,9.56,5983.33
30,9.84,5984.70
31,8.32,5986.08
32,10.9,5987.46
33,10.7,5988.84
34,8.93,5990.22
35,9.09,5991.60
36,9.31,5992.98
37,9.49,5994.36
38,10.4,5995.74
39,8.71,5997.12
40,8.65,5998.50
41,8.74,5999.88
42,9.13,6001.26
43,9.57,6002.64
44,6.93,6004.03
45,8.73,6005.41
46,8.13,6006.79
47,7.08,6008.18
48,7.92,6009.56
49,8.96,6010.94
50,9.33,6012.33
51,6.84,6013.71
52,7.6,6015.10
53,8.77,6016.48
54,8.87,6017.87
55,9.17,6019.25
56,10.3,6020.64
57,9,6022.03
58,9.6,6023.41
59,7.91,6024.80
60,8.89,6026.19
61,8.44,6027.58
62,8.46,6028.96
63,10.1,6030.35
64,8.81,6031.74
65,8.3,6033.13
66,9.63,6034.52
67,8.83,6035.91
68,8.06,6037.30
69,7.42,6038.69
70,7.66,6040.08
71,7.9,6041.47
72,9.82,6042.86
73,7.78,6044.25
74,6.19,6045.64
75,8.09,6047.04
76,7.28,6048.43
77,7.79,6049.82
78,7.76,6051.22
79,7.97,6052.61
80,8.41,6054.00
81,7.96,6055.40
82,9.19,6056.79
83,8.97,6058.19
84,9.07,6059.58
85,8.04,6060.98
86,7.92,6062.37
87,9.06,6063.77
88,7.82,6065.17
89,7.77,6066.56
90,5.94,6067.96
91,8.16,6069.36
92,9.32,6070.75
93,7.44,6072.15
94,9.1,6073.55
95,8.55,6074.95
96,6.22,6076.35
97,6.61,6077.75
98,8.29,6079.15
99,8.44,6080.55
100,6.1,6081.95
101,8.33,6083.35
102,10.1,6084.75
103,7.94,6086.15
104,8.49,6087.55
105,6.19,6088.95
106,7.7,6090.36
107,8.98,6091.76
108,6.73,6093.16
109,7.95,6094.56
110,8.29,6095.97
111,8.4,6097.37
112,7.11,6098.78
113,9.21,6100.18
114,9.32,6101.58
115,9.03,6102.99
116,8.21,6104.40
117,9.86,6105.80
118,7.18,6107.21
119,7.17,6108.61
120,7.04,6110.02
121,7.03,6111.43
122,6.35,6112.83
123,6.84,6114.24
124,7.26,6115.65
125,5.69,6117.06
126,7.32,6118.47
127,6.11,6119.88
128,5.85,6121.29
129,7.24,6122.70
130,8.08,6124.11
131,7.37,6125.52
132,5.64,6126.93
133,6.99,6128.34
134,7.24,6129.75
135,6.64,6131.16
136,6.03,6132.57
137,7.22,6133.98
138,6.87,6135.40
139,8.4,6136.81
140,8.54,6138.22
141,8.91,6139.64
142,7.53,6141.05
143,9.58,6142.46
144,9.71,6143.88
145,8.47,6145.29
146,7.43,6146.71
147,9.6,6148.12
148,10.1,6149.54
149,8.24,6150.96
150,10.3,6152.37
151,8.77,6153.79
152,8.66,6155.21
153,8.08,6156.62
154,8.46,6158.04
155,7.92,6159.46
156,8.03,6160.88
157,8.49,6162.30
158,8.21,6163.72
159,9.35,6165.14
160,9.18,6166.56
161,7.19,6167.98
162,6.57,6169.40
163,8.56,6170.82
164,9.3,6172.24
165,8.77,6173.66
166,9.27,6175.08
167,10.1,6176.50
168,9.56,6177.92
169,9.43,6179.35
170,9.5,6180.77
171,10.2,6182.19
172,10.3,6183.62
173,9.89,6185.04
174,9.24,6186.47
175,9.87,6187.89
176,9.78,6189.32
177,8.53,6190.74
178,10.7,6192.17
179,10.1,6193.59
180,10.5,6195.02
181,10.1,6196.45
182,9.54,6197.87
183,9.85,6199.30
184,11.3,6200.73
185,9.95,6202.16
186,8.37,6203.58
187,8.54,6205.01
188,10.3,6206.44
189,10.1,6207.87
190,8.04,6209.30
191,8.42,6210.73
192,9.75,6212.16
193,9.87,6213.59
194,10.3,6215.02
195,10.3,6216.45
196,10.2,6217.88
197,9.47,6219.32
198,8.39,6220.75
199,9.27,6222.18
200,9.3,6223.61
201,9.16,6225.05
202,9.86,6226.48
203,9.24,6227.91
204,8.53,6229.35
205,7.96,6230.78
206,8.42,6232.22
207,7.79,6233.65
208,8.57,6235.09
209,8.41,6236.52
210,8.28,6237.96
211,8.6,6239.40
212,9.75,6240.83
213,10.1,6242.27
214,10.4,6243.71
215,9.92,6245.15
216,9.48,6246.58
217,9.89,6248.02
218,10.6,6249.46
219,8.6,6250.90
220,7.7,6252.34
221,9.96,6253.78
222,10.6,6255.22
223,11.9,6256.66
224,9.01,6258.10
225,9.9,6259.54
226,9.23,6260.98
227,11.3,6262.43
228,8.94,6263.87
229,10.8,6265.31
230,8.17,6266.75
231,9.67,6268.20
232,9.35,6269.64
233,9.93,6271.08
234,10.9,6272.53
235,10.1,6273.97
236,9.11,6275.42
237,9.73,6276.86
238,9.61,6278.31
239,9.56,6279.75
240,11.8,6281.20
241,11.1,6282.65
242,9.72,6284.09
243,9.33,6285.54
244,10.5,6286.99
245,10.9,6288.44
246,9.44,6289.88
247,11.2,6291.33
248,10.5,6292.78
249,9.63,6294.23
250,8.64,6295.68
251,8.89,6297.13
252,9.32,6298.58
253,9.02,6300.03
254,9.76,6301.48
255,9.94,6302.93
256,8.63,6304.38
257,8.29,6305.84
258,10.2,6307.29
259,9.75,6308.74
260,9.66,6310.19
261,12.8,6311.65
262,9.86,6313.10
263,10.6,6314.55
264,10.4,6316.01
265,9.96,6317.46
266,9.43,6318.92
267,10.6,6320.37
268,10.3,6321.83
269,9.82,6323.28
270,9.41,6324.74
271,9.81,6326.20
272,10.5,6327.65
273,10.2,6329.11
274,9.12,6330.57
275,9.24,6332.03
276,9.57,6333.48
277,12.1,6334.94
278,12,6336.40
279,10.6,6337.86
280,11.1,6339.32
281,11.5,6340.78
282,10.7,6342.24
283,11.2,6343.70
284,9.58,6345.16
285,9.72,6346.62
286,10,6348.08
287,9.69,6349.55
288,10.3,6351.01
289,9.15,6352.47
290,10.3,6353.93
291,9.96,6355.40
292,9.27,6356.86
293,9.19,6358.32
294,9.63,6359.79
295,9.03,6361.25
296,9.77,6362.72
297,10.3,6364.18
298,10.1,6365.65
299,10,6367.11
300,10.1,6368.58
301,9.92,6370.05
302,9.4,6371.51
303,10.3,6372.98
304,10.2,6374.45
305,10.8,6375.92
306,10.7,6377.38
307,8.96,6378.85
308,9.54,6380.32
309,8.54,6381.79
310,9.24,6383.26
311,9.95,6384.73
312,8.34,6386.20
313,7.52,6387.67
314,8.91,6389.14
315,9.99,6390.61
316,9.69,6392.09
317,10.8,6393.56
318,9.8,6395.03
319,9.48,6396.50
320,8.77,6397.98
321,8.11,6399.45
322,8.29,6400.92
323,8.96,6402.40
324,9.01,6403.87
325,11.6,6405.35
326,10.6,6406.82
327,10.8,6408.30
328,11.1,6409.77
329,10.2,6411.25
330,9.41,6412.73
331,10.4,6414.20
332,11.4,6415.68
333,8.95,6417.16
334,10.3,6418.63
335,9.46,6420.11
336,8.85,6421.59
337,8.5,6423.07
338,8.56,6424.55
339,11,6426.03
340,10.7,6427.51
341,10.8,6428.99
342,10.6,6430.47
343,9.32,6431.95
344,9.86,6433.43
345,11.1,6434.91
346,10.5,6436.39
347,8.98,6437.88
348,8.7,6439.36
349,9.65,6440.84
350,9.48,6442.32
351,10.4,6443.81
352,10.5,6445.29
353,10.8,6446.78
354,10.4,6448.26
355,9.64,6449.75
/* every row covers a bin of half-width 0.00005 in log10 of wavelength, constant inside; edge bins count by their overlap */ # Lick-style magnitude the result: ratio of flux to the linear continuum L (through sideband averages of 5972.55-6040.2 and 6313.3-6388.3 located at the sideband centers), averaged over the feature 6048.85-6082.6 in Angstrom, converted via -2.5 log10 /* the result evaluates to 0.13 mag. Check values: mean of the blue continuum 8.81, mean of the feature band 7.99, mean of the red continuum 9.96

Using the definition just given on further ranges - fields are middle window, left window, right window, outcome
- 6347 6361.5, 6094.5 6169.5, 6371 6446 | -0.033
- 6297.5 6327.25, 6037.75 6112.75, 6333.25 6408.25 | -0.043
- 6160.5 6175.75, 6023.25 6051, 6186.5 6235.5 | 0.086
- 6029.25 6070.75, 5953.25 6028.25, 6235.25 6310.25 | 0.104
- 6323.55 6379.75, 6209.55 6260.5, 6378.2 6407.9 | -0.084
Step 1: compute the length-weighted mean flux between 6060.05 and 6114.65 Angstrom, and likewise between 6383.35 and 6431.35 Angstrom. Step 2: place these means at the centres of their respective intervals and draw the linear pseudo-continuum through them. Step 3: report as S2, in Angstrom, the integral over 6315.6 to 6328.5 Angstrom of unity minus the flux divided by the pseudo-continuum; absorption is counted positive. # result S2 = -1.10 Angstrom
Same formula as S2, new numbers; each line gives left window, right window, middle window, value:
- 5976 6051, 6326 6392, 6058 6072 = 1.16 Angstrom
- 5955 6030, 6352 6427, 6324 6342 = -1.64 Angstrom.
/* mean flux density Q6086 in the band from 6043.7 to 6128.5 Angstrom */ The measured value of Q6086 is 7.74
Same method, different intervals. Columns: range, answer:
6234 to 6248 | 9.27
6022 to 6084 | 8.18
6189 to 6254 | 9.39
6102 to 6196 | 8.34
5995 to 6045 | 8.62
